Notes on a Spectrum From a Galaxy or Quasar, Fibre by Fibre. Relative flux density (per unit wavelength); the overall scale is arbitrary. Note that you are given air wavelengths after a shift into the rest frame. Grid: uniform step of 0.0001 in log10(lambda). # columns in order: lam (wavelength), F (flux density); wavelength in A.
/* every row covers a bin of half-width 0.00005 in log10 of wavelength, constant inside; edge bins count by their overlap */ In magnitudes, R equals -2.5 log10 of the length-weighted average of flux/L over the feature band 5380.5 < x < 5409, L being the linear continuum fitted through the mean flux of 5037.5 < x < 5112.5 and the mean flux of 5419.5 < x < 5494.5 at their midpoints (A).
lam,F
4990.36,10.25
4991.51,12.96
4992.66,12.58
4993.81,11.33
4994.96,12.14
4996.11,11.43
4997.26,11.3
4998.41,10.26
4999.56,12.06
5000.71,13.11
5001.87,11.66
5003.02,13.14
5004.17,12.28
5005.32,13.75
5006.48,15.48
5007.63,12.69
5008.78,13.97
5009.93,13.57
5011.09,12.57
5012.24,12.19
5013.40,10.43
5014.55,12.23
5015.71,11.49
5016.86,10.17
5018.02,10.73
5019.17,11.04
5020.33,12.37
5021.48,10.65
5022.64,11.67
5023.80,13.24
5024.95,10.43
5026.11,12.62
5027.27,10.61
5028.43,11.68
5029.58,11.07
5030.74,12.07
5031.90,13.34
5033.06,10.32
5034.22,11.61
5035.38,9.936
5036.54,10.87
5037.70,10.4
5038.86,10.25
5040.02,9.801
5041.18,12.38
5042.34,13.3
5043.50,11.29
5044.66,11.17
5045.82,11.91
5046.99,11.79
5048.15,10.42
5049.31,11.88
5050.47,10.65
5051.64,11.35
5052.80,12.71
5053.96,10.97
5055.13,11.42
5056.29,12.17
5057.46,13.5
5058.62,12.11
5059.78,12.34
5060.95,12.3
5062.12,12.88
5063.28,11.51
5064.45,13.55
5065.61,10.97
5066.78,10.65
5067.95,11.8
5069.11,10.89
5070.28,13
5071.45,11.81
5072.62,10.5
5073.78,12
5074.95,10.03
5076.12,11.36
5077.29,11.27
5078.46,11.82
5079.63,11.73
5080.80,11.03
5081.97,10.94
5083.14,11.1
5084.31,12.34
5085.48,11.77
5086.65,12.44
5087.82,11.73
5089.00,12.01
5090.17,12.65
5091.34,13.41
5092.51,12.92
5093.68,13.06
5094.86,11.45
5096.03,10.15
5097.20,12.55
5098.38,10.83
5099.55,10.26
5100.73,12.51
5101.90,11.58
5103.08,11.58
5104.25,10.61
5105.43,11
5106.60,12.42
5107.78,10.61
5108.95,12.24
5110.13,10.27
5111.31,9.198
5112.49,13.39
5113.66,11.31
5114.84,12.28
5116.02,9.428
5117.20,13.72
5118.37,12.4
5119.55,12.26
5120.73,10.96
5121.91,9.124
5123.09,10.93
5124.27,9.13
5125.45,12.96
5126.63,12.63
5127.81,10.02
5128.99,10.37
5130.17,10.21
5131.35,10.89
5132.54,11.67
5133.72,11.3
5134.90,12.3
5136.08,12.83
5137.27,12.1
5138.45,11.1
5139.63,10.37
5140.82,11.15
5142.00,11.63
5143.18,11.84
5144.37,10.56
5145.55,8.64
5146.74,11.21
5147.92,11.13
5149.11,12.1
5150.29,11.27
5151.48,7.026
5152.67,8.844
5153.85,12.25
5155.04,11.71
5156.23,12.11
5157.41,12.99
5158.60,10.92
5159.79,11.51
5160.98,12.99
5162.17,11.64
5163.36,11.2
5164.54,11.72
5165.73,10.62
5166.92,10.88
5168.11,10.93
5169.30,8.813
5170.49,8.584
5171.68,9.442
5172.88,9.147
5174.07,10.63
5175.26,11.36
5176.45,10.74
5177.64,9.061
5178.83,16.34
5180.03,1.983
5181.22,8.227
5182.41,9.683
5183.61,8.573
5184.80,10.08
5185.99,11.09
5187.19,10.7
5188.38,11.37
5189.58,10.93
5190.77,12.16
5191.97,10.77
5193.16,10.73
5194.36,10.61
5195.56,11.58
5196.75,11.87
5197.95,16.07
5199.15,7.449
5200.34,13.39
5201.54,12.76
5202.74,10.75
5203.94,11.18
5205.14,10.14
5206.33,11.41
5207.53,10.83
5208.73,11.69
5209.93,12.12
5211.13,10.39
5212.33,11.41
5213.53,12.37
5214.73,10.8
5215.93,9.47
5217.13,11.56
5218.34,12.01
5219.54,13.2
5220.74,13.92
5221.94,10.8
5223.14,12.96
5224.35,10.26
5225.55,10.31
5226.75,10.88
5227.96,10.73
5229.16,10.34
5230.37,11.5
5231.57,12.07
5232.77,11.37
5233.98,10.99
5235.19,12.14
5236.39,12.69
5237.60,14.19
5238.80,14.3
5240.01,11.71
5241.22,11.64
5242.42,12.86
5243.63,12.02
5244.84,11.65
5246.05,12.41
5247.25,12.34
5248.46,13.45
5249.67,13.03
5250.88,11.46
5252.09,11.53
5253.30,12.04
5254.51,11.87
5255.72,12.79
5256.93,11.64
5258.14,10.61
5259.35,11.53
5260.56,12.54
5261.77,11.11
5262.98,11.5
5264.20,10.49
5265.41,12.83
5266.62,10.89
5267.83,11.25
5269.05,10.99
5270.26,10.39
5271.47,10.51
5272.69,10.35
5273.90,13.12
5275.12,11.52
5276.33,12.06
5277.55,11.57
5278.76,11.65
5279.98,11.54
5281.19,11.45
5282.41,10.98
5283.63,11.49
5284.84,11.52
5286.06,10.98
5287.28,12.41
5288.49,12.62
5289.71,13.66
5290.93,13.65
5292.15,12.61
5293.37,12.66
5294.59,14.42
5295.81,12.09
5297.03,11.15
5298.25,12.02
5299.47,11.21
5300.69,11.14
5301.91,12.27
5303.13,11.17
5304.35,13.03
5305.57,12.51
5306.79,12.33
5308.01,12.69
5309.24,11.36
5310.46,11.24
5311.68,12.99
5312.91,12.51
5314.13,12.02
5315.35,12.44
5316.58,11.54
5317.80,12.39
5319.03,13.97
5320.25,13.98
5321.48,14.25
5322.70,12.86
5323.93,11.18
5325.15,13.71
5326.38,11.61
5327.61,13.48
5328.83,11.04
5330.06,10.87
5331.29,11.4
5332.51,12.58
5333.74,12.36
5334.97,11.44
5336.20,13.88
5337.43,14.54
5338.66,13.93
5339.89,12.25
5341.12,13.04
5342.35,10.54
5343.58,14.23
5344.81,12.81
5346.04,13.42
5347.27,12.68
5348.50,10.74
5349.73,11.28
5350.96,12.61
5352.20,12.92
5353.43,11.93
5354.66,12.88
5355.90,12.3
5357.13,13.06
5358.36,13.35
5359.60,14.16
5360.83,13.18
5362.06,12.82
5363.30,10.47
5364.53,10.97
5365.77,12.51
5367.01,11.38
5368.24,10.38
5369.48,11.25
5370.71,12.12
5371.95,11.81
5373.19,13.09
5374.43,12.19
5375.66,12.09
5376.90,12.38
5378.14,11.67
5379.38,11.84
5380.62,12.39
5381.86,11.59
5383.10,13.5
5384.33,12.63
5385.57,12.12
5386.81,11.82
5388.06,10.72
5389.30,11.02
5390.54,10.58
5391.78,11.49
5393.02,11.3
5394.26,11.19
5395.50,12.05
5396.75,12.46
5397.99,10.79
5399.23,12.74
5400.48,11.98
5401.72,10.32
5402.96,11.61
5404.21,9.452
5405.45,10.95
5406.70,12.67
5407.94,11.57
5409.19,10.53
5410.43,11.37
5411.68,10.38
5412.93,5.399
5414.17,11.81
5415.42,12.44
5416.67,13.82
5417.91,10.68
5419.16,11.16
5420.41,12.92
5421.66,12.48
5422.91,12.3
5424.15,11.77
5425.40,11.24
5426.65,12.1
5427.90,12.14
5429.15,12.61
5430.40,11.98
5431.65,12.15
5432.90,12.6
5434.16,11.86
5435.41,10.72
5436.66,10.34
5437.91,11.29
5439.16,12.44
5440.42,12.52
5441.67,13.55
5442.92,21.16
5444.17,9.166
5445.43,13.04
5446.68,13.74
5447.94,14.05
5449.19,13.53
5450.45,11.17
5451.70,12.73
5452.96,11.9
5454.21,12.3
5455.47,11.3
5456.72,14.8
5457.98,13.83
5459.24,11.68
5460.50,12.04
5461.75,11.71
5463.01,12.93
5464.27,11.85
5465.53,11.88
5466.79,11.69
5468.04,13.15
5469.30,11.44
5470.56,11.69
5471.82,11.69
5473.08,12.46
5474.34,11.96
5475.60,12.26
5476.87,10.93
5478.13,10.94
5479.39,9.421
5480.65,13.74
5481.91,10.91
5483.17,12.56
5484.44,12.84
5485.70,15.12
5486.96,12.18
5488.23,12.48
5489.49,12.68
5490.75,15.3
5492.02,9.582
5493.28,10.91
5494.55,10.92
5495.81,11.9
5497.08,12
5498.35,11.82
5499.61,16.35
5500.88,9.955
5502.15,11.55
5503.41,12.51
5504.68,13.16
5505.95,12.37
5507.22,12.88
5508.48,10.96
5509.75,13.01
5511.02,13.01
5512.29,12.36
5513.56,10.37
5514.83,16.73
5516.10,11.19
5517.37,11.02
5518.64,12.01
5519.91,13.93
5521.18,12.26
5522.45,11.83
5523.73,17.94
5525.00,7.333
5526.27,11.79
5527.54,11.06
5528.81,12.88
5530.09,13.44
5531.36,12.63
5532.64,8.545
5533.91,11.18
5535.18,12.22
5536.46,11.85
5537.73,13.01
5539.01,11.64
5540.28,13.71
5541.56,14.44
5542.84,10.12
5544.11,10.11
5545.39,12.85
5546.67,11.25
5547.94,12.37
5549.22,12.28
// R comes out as 0.06 mag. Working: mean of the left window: 11.6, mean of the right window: 12.3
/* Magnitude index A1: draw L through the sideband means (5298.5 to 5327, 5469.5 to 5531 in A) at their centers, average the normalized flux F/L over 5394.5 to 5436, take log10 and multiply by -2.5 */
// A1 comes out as 0.07 mag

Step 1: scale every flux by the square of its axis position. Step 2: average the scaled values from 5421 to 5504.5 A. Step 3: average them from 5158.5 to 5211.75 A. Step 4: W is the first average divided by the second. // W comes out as 1.3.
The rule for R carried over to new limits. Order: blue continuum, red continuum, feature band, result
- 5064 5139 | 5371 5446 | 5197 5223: 0.00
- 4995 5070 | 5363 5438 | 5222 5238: 0.02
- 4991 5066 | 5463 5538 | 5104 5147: 0.06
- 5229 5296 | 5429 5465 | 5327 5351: -0.02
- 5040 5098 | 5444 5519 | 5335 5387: -0.02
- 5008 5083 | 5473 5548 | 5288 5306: -0.04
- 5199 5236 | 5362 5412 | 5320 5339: -0.10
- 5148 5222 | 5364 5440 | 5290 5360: -0.10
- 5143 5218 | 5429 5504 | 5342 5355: -0.06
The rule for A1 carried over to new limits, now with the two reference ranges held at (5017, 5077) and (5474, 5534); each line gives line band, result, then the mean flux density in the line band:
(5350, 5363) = -0.07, 12.8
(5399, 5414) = 0.13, 10.7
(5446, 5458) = -0.07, 12.9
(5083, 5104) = -0.03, 11.9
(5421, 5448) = -0.03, 12.5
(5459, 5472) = 0.01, 12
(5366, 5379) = 0.01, 11.9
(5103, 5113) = 0.04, 11.2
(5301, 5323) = -0.05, 12.5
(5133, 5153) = 0.07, 10.9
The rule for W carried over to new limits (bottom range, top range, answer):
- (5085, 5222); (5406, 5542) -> 1.23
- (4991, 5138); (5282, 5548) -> 1.19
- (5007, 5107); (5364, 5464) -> 1.17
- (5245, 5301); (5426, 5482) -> 1.11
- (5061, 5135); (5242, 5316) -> 1.11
